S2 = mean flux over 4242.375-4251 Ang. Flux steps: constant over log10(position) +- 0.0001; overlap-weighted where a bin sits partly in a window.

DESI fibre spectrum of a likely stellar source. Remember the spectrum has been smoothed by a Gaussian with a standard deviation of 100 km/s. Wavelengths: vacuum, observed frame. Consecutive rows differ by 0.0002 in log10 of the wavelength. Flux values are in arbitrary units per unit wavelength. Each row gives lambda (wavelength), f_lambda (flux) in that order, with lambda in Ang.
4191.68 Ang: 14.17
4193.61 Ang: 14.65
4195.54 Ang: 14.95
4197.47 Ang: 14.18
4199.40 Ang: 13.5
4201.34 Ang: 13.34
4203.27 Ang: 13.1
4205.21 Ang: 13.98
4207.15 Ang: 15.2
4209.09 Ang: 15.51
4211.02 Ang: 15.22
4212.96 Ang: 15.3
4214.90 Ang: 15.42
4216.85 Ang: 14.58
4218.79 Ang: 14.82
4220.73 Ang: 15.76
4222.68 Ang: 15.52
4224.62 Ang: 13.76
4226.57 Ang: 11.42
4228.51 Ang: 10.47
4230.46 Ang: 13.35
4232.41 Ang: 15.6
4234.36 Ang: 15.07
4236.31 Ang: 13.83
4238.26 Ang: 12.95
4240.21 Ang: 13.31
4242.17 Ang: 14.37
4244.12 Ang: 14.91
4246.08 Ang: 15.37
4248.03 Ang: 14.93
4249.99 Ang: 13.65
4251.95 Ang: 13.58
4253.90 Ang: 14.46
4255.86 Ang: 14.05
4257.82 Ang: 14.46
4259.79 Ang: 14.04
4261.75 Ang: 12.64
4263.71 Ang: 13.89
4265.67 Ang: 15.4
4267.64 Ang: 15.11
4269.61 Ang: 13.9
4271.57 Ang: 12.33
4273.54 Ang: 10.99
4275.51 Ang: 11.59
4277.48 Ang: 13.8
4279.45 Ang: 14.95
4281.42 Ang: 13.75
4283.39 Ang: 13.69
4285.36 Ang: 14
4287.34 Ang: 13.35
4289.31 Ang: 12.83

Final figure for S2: 14.7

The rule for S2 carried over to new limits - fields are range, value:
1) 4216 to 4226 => 14.8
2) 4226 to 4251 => 13.8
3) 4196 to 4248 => 14.2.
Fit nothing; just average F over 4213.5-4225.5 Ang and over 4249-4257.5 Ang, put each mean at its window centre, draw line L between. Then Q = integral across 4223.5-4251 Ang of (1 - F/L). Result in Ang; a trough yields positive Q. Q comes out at 1.2 Ang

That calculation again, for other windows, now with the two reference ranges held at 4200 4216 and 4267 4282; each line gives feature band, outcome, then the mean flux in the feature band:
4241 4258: -0.8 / 14.4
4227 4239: 0.5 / 13.5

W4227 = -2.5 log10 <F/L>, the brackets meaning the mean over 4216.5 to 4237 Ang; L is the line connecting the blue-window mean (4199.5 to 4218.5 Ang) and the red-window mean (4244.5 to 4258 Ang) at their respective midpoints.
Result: 0.04 mag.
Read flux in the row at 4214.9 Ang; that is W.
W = 15.42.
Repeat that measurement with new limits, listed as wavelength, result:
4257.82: 14.46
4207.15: 15.2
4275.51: 11.59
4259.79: 14.04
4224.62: 13.76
